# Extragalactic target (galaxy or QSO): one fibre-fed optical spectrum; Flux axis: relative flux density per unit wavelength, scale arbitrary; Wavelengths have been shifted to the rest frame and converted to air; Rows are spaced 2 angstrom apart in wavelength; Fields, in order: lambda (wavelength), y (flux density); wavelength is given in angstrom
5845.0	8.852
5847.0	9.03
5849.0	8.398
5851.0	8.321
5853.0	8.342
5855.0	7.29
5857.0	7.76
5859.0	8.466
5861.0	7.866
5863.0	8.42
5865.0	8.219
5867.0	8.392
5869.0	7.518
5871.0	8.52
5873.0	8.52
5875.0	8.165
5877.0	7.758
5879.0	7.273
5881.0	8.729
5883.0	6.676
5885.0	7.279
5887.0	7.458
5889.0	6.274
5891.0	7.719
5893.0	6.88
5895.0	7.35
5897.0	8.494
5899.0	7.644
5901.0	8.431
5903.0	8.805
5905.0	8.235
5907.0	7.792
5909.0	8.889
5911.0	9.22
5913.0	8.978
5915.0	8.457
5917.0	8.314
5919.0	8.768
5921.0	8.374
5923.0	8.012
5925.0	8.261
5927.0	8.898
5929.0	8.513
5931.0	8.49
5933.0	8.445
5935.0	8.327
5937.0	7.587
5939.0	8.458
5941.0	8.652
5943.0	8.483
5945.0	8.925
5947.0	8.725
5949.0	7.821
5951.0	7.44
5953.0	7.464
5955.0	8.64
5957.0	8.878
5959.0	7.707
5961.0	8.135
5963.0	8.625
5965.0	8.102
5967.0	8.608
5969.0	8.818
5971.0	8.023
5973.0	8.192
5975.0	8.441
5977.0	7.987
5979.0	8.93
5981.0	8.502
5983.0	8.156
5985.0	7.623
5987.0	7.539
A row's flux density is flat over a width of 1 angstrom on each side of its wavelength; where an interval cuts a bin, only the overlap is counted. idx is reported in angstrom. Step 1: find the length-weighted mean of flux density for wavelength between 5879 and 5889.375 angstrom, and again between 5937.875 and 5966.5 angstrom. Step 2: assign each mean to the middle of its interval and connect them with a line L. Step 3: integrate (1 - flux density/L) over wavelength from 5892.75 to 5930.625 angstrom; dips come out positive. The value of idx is -3.1 angstrom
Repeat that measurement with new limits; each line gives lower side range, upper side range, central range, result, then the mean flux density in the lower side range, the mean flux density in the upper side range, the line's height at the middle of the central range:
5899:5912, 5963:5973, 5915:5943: 0.2 angstrom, 8.49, 8.39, 8.45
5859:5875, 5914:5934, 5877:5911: 2.2 angstrom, 8.22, 8.45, 8.33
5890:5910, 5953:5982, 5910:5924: -0.8 angstrom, 8.02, 8.37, 8.11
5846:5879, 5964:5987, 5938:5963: -0.1 angstrom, 8.16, 8.27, 8.25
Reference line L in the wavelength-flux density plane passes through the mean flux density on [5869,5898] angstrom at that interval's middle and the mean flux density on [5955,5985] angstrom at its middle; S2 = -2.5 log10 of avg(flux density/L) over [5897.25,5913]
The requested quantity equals -0.086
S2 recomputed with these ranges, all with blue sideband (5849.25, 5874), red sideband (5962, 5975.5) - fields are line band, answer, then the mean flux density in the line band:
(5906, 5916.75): -0.05 mag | 8.64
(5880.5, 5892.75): 0.13 mag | 7.27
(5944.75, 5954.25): 0.04 mag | 8.02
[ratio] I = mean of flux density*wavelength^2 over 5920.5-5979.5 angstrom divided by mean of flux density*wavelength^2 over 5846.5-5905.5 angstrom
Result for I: 1.1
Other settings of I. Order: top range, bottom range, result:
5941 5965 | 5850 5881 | 1.05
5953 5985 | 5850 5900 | 1.10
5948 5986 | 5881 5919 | 1.05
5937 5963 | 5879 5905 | 1.10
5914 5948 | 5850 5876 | 1.06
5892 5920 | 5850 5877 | 1.04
